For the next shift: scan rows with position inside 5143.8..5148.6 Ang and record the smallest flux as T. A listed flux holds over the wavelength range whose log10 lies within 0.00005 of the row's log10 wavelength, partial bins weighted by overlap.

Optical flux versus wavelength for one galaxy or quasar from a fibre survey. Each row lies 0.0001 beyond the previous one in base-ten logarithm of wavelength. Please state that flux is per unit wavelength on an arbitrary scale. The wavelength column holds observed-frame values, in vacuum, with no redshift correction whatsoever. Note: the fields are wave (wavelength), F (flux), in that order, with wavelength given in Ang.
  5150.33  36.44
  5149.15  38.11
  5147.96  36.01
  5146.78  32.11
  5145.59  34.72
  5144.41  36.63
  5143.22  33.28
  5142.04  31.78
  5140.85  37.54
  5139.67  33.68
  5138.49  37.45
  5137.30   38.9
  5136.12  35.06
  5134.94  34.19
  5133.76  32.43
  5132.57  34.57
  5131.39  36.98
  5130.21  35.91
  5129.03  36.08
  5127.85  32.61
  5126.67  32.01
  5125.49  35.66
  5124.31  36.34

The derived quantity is 32.11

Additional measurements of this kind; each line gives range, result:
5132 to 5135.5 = 32.43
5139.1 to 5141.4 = 33.68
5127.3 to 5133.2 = 32.61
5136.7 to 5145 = 31.78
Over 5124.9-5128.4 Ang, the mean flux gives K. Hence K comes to 33.4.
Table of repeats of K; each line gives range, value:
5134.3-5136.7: 34.6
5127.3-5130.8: 34.9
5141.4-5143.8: 32.6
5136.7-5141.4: 36.9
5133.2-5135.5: 33.3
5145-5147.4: 33.5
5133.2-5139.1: 35.6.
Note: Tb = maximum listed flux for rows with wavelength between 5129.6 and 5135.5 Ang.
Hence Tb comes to 36.98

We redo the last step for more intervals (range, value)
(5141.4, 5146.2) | 36.63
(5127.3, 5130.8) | 36.08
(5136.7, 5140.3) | 38.9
